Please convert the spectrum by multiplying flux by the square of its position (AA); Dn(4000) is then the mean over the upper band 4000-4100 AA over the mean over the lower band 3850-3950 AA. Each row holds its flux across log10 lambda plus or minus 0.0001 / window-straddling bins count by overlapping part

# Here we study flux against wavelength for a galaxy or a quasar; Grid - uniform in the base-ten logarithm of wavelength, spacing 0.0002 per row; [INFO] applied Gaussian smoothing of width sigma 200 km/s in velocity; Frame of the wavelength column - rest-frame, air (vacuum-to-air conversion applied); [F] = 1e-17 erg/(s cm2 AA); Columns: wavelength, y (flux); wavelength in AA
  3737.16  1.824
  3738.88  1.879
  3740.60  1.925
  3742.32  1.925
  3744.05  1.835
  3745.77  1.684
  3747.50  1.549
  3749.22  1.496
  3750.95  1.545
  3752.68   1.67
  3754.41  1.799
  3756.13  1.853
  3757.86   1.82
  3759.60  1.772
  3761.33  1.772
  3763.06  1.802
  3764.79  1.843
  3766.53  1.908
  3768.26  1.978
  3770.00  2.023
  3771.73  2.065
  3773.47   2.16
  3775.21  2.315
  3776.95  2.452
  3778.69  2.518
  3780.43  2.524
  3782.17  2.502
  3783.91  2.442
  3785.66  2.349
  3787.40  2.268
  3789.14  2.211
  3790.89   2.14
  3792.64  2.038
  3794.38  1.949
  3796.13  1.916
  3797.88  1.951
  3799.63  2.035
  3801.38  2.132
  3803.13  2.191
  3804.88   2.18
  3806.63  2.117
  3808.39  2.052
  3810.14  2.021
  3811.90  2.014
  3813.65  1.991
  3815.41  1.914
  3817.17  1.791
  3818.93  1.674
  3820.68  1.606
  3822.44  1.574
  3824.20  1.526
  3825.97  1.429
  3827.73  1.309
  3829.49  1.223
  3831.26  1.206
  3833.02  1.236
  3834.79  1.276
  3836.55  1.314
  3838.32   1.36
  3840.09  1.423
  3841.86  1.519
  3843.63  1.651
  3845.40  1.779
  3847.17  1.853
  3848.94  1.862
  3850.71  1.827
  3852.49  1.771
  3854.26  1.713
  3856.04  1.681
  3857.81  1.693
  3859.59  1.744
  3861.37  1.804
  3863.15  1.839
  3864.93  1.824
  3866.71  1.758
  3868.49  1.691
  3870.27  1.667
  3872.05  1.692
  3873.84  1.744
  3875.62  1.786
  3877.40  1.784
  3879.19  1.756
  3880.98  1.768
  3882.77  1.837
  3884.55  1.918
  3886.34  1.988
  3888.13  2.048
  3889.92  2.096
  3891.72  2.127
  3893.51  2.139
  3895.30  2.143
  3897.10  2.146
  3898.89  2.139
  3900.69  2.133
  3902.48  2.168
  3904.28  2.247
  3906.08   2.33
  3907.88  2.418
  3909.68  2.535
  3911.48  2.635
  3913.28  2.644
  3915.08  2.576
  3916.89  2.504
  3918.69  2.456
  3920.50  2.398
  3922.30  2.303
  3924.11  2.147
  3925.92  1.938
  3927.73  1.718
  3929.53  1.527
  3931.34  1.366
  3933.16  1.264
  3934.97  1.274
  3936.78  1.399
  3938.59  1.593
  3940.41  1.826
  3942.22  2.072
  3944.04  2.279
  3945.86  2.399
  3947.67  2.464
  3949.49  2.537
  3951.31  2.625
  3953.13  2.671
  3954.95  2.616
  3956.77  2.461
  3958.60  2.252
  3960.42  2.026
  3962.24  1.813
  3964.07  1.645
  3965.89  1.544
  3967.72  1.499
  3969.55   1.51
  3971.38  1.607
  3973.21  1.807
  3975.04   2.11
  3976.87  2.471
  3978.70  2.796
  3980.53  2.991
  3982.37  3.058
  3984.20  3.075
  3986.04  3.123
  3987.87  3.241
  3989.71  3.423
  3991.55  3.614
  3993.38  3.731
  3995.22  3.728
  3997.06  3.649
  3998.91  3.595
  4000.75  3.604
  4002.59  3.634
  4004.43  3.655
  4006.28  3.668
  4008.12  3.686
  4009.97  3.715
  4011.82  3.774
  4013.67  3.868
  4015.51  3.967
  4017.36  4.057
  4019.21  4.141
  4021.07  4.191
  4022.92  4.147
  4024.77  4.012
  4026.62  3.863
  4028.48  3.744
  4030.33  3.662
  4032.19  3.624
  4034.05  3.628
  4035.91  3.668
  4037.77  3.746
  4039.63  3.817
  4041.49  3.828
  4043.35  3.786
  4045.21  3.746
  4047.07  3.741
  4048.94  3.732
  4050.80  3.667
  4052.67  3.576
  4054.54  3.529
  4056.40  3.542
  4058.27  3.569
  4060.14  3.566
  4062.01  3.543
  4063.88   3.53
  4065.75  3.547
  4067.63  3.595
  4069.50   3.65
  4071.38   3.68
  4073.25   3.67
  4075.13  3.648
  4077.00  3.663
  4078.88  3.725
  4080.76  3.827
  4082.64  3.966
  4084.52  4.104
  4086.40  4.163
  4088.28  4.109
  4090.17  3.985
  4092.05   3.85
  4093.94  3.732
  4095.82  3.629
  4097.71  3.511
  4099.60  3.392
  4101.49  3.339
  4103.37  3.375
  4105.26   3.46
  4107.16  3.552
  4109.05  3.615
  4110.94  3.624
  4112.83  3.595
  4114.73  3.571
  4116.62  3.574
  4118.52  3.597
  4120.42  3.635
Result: 2.04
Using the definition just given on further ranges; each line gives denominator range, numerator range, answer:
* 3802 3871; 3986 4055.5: 2.42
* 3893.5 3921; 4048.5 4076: 1.65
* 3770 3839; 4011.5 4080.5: 2.20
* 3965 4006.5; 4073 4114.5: 1.34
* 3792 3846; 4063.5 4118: 2.46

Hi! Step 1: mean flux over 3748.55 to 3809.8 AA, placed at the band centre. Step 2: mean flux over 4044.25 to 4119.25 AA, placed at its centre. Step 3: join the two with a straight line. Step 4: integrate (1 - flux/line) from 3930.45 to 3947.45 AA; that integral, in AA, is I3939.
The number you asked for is 6.8 AA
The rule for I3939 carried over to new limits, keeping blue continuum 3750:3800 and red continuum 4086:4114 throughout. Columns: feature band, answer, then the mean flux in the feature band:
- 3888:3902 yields 2.74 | 2.13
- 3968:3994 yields 3.06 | 2.71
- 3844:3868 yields 6.62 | 1.78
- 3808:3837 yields 8.74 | 1.59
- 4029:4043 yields -1.58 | 3.71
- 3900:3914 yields 1.63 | 2.39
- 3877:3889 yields 3.30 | 1.87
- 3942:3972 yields 8.33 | 2.12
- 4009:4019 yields -2.06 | 3.89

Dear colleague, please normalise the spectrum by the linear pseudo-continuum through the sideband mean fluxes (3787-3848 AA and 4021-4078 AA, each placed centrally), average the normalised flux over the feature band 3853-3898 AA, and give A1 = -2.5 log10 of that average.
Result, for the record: 0.21 mag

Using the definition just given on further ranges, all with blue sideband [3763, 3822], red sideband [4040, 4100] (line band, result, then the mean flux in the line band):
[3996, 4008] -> -0.10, 3.64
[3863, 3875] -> 0.41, 1.74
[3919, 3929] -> 0.33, 2.1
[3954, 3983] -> 0.42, 2.13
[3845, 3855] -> 0.32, 1.8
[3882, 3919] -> 0.21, 2.25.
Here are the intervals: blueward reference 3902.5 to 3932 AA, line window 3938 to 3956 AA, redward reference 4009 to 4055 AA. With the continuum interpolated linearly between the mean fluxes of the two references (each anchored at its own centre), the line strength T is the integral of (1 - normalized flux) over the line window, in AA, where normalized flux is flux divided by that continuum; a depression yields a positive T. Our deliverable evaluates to 2.2 AA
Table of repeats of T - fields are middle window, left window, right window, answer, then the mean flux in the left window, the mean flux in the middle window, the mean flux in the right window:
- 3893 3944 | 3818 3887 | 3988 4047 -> 7.9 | 1.64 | 2.07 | 3.77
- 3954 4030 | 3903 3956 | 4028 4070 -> -3.1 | 2.16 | 3.11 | 3.65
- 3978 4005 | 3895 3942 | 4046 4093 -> -4.9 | 2.07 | 3.4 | 3.73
